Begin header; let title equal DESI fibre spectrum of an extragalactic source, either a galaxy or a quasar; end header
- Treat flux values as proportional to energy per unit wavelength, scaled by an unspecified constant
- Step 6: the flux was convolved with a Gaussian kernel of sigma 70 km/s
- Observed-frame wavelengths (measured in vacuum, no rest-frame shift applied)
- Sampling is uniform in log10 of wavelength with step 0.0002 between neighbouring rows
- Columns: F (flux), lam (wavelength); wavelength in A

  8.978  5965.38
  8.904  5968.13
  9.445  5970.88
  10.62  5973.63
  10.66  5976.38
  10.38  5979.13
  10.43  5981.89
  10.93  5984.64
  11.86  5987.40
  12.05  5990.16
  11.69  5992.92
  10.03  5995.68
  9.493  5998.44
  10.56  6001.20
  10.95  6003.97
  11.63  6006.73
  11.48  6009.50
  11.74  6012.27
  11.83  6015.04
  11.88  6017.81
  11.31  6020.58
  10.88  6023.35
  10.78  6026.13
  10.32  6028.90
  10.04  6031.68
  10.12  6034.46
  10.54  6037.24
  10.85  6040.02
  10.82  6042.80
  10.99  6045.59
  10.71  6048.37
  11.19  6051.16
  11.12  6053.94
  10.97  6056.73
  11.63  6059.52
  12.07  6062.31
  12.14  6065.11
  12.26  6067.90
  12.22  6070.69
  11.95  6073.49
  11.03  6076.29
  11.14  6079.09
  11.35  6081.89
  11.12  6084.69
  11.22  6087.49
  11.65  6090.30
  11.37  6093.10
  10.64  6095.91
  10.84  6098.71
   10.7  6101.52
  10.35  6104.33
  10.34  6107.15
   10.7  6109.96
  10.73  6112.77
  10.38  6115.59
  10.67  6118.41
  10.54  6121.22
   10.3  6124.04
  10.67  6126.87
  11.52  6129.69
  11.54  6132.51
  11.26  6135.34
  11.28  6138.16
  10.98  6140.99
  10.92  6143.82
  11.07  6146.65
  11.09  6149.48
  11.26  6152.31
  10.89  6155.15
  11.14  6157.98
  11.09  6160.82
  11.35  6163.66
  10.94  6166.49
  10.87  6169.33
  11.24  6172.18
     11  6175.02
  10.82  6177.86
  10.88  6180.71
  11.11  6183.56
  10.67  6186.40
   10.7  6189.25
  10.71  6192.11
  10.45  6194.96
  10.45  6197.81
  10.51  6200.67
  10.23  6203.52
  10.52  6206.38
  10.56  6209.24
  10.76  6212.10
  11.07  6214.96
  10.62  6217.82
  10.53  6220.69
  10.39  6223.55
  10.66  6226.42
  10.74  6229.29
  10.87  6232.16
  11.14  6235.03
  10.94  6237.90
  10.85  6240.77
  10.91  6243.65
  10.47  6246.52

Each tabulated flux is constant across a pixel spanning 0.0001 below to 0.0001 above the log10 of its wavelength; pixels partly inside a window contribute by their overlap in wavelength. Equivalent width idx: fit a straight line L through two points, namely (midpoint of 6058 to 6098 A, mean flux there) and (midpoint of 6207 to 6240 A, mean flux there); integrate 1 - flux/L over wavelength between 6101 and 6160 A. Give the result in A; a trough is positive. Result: 2.0 A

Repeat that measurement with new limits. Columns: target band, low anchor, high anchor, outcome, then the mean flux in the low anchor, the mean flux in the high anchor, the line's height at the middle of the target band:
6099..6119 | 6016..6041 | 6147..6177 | 0.7 A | 10.8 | 11.1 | 11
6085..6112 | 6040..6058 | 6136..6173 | 0.4 A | 11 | 11.1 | 11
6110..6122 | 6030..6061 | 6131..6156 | 0.5 A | 10.8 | 11.1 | 11.1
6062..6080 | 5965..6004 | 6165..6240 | -2.1 A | 10.5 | 10.7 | 10.6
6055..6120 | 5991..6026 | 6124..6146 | -0.5 A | 11.1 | 11.1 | 11.1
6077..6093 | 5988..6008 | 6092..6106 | -0.8 A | 10.9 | 10.8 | 10.8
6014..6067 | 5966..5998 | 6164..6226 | -2.3 A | 10.6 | 10.7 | 10.6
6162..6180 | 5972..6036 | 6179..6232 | -0.6 A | 10.9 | 10.6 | 10.7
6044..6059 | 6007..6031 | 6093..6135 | 0.1 A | 11.3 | 10.7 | 11.1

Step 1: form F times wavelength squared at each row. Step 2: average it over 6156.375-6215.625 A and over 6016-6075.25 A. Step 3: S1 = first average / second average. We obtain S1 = 1.01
